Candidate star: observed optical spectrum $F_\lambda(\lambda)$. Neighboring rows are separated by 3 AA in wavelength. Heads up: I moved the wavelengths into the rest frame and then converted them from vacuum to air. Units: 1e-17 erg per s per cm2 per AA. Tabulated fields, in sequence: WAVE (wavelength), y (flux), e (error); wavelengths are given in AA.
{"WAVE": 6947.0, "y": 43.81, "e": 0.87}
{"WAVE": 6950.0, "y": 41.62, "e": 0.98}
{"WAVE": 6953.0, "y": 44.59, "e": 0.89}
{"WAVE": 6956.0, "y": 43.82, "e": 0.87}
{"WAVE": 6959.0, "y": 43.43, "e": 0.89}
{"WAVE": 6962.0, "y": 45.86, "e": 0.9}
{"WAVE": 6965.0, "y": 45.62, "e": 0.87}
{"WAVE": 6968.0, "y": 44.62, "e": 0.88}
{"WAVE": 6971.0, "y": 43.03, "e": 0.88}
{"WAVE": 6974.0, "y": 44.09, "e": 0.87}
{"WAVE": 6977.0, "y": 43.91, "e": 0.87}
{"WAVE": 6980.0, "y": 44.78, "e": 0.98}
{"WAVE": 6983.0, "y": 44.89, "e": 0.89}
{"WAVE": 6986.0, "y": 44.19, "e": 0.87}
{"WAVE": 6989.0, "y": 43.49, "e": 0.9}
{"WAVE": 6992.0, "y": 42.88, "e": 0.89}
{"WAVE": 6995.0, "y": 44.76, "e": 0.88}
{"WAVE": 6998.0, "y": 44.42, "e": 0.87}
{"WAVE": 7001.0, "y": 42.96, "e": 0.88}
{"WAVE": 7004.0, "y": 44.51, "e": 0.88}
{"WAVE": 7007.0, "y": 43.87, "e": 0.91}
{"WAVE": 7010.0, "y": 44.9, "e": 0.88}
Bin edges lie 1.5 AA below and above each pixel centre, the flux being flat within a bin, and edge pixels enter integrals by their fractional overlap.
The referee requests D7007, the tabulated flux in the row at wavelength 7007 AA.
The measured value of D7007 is 43.87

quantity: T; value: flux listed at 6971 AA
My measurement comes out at 43.03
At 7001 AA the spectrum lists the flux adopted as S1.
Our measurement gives 42.96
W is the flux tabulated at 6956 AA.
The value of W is 43.82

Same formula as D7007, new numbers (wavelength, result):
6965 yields 45.62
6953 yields 44.59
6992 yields 42.88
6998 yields 44.42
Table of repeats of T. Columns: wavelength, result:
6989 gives 43.49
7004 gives 44.51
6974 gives 44.09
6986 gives 44.19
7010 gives 44.9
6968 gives 44.62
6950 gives 41.62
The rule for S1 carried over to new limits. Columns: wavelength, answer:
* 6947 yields 43.81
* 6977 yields 43.91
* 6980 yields 44.78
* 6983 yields 44.89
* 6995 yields 44.76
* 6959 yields 43.43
